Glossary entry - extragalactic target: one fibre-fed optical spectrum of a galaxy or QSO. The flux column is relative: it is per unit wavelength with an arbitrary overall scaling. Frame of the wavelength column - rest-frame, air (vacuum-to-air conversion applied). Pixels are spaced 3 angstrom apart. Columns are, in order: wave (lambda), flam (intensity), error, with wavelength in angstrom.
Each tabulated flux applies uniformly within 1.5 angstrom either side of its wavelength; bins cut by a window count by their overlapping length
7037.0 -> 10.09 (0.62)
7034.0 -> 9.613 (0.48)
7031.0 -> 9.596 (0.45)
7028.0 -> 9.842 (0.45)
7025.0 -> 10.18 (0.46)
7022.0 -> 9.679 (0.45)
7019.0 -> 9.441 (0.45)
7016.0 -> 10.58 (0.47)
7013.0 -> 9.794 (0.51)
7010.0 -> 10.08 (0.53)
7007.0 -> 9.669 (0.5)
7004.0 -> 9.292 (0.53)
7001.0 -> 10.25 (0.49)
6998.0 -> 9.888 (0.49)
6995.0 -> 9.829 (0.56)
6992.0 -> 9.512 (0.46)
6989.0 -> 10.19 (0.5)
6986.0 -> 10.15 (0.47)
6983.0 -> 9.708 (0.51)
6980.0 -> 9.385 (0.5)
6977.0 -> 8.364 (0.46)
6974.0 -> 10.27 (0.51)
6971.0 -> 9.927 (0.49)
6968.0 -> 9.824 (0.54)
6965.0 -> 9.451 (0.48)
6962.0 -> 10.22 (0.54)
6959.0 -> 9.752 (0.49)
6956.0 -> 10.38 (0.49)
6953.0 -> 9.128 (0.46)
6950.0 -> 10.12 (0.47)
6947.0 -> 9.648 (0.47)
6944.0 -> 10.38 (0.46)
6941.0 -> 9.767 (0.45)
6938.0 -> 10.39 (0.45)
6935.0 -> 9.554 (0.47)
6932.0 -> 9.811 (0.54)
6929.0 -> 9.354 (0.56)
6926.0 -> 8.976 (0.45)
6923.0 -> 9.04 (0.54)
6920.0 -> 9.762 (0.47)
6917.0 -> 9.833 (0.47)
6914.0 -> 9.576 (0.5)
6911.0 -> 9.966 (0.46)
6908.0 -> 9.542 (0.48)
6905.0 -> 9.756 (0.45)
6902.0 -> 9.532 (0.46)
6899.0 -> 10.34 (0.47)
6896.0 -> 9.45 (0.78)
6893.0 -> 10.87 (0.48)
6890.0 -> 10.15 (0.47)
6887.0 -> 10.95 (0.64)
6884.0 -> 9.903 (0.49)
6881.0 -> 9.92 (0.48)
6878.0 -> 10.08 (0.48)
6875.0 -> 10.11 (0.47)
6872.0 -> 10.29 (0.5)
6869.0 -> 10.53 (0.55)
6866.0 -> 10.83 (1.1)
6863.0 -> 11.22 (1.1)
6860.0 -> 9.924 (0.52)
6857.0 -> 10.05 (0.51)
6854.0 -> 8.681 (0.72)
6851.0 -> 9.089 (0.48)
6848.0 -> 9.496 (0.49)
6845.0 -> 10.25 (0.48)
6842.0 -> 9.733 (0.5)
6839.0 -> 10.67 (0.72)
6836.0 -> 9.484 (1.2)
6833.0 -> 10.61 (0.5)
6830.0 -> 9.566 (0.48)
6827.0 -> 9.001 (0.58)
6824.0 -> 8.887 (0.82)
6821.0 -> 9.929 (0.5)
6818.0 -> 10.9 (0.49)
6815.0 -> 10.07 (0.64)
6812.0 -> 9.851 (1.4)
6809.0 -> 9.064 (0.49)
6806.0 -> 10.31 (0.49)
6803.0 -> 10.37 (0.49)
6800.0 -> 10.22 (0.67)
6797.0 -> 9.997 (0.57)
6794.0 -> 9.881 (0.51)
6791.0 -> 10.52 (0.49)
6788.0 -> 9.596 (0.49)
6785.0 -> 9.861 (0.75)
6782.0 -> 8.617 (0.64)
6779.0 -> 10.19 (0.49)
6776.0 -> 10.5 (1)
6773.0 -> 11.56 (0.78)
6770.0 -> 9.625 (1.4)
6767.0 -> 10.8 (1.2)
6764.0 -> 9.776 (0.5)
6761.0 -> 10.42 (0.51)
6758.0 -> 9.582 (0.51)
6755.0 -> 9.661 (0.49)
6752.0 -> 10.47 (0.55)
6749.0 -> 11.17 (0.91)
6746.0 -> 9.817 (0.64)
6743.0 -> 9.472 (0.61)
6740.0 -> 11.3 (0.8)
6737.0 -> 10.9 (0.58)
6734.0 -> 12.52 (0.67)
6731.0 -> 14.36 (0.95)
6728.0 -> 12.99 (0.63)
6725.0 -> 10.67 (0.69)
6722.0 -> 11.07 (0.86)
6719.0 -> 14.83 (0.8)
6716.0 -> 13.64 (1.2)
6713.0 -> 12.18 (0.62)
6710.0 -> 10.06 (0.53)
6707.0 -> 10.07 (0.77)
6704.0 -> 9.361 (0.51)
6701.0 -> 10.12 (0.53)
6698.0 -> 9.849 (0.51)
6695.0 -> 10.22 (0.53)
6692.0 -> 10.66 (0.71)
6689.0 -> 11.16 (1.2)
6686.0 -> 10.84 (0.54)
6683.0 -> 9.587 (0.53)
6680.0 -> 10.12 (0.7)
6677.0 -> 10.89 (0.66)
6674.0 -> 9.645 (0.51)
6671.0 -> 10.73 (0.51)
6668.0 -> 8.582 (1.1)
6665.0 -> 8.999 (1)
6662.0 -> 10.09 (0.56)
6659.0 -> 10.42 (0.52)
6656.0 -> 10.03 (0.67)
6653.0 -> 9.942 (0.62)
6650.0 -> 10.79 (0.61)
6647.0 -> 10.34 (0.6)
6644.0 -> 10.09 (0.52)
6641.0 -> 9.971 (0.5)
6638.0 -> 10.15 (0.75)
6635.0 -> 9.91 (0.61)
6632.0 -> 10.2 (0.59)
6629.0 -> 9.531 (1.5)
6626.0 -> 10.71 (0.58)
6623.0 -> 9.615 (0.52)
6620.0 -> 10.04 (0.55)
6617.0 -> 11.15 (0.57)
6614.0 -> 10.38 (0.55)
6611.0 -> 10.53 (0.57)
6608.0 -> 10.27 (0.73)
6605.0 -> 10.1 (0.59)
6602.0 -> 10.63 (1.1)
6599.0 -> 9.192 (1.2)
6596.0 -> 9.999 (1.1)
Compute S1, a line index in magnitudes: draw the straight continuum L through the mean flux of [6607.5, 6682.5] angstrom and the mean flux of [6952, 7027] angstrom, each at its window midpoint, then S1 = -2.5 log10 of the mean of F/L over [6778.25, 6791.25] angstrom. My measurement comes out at 0.04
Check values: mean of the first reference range 10.1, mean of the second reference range 9.8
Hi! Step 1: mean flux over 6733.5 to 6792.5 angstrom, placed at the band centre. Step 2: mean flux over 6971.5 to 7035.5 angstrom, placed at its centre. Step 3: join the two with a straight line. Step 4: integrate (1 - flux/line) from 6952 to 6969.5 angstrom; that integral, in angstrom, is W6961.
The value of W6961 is 0.1 angstrom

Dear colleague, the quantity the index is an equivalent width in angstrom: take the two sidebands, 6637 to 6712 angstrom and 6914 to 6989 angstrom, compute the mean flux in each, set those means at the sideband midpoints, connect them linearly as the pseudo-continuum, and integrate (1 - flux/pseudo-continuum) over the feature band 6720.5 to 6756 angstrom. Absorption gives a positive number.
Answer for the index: -4.2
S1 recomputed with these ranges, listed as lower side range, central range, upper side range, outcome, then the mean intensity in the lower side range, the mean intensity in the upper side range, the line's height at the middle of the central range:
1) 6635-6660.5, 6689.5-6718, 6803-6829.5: -0.07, 10.2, 9.78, 10.1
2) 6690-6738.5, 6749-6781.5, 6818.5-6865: 0.06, 11.5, 9.81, 10.8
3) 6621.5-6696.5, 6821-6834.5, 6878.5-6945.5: 0.04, 10.1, 9.86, 9.95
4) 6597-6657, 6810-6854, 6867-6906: 0.04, 10.2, 10.2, 10.2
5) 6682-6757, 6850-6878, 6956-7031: 0.03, 11.1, 9.81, 10.4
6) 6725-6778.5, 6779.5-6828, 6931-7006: 0.08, 10.9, 9.81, 10.6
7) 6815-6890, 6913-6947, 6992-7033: 0.03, 10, 9.84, 9.93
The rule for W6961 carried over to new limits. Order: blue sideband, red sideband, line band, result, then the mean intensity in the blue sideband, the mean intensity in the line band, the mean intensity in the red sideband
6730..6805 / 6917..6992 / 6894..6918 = 0.3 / 10.4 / 9.77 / 9.73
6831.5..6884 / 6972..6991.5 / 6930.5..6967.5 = -0.4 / 10.1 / 9.88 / 9.68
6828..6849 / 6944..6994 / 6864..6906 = -1.3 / 9.96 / 10.2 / 9.77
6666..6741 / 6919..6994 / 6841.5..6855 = 1.1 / 11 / 9.46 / 9.72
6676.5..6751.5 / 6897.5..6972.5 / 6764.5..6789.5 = 1.5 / 11.1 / 10.1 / 9.76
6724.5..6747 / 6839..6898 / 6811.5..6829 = 1.4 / 11.6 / 9.76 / 10.1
